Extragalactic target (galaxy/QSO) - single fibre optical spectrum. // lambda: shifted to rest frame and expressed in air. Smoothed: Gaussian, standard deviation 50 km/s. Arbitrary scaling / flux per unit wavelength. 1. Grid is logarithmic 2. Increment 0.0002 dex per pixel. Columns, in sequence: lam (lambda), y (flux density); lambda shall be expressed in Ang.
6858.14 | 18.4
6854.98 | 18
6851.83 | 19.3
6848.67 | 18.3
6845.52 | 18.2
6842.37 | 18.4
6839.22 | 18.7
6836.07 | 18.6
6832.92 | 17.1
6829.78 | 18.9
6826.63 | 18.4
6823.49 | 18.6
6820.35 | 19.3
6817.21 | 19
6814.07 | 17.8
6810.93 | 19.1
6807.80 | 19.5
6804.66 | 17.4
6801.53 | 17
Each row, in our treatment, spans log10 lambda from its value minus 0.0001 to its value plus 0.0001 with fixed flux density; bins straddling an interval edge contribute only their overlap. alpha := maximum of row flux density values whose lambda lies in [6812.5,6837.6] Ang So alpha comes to 19.3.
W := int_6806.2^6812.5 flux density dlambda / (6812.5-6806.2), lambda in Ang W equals 19.3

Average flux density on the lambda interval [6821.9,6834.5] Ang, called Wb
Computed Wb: 18.3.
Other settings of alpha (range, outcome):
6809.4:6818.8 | 19.1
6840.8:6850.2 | 18.4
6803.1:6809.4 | 19.5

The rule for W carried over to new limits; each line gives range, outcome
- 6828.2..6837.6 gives 18.2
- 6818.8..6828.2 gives 18.8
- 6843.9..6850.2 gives 18.3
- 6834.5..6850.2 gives 18.4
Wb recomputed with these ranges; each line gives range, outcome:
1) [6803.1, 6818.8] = 18.6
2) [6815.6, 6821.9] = 19.1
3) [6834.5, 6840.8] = 18.6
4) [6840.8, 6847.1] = 18.3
